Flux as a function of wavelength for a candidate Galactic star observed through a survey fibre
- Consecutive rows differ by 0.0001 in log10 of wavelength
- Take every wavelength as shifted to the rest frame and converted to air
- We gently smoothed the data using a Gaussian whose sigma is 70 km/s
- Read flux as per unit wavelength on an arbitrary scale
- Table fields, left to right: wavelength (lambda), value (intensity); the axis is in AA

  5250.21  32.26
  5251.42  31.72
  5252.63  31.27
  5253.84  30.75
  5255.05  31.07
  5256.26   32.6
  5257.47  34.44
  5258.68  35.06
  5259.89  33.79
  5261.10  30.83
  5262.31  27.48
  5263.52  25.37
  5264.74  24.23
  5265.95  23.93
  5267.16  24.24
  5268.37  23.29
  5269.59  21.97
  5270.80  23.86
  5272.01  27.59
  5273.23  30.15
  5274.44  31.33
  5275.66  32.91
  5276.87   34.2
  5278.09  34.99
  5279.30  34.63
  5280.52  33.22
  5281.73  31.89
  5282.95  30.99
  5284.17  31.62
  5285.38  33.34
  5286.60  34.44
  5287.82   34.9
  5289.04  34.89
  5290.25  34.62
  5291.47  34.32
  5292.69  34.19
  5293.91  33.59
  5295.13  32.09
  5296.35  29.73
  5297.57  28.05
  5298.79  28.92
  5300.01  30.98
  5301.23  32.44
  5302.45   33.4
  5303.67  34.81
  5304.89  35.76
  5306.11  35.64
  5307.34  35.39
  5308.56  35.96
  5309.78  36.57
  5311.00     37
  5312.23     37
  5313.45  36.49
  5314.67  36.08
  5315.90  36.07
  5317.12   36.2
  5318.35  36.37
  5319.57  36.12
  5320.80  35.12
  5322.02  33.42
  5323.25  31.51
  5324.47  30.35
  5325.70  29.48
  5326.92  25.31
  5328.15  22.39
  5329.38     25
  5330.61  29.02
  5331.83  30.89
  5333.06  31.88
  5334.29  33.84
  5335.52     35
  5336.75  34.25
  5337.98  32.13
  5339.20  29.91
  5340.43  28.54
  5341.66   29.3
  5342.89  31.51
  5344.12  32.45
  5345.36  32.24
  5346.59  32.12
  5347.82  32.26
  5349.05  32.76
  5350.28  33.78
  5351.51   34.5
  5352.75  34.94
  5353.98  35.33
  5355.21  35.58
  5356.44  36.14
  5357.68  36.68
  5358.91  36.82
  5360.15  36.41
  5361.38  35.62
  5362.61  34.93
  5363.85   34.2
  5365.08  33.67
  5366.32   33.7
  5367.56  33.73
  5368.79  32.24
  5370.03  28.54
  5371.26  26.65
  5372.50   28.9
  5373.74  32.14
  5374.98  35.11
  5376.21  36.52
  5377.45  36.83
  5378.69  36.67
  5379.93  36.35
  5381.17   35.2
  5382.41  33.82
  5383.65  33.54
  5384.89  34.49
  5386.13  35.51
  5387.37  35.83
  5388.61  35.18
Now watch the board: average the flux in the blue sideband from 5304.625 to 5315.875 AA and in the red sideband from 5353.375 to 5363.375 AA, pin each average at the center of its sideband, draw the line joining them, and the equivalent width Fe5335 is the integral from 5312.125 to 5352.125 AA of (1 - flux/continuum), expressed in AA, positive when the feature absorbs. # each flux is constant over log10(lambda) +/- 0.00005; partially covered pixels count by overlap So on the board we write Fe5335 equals 4.3 AA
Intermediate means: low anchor 36.2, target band 32.2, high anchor 35.9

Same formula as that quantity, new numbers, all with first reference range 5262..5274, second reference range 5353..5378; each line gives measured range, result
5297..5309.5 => -2.1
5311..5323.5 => -2.5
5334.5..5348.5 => 0.0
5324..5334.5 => 0.8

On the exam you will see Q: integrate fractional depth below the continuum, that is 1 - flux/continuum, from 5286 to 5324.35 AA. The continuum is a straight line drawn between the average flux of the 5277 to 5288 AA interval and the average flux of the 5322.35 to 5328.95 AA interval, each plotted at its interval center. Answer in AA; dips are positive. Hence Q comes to -4.8 AA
